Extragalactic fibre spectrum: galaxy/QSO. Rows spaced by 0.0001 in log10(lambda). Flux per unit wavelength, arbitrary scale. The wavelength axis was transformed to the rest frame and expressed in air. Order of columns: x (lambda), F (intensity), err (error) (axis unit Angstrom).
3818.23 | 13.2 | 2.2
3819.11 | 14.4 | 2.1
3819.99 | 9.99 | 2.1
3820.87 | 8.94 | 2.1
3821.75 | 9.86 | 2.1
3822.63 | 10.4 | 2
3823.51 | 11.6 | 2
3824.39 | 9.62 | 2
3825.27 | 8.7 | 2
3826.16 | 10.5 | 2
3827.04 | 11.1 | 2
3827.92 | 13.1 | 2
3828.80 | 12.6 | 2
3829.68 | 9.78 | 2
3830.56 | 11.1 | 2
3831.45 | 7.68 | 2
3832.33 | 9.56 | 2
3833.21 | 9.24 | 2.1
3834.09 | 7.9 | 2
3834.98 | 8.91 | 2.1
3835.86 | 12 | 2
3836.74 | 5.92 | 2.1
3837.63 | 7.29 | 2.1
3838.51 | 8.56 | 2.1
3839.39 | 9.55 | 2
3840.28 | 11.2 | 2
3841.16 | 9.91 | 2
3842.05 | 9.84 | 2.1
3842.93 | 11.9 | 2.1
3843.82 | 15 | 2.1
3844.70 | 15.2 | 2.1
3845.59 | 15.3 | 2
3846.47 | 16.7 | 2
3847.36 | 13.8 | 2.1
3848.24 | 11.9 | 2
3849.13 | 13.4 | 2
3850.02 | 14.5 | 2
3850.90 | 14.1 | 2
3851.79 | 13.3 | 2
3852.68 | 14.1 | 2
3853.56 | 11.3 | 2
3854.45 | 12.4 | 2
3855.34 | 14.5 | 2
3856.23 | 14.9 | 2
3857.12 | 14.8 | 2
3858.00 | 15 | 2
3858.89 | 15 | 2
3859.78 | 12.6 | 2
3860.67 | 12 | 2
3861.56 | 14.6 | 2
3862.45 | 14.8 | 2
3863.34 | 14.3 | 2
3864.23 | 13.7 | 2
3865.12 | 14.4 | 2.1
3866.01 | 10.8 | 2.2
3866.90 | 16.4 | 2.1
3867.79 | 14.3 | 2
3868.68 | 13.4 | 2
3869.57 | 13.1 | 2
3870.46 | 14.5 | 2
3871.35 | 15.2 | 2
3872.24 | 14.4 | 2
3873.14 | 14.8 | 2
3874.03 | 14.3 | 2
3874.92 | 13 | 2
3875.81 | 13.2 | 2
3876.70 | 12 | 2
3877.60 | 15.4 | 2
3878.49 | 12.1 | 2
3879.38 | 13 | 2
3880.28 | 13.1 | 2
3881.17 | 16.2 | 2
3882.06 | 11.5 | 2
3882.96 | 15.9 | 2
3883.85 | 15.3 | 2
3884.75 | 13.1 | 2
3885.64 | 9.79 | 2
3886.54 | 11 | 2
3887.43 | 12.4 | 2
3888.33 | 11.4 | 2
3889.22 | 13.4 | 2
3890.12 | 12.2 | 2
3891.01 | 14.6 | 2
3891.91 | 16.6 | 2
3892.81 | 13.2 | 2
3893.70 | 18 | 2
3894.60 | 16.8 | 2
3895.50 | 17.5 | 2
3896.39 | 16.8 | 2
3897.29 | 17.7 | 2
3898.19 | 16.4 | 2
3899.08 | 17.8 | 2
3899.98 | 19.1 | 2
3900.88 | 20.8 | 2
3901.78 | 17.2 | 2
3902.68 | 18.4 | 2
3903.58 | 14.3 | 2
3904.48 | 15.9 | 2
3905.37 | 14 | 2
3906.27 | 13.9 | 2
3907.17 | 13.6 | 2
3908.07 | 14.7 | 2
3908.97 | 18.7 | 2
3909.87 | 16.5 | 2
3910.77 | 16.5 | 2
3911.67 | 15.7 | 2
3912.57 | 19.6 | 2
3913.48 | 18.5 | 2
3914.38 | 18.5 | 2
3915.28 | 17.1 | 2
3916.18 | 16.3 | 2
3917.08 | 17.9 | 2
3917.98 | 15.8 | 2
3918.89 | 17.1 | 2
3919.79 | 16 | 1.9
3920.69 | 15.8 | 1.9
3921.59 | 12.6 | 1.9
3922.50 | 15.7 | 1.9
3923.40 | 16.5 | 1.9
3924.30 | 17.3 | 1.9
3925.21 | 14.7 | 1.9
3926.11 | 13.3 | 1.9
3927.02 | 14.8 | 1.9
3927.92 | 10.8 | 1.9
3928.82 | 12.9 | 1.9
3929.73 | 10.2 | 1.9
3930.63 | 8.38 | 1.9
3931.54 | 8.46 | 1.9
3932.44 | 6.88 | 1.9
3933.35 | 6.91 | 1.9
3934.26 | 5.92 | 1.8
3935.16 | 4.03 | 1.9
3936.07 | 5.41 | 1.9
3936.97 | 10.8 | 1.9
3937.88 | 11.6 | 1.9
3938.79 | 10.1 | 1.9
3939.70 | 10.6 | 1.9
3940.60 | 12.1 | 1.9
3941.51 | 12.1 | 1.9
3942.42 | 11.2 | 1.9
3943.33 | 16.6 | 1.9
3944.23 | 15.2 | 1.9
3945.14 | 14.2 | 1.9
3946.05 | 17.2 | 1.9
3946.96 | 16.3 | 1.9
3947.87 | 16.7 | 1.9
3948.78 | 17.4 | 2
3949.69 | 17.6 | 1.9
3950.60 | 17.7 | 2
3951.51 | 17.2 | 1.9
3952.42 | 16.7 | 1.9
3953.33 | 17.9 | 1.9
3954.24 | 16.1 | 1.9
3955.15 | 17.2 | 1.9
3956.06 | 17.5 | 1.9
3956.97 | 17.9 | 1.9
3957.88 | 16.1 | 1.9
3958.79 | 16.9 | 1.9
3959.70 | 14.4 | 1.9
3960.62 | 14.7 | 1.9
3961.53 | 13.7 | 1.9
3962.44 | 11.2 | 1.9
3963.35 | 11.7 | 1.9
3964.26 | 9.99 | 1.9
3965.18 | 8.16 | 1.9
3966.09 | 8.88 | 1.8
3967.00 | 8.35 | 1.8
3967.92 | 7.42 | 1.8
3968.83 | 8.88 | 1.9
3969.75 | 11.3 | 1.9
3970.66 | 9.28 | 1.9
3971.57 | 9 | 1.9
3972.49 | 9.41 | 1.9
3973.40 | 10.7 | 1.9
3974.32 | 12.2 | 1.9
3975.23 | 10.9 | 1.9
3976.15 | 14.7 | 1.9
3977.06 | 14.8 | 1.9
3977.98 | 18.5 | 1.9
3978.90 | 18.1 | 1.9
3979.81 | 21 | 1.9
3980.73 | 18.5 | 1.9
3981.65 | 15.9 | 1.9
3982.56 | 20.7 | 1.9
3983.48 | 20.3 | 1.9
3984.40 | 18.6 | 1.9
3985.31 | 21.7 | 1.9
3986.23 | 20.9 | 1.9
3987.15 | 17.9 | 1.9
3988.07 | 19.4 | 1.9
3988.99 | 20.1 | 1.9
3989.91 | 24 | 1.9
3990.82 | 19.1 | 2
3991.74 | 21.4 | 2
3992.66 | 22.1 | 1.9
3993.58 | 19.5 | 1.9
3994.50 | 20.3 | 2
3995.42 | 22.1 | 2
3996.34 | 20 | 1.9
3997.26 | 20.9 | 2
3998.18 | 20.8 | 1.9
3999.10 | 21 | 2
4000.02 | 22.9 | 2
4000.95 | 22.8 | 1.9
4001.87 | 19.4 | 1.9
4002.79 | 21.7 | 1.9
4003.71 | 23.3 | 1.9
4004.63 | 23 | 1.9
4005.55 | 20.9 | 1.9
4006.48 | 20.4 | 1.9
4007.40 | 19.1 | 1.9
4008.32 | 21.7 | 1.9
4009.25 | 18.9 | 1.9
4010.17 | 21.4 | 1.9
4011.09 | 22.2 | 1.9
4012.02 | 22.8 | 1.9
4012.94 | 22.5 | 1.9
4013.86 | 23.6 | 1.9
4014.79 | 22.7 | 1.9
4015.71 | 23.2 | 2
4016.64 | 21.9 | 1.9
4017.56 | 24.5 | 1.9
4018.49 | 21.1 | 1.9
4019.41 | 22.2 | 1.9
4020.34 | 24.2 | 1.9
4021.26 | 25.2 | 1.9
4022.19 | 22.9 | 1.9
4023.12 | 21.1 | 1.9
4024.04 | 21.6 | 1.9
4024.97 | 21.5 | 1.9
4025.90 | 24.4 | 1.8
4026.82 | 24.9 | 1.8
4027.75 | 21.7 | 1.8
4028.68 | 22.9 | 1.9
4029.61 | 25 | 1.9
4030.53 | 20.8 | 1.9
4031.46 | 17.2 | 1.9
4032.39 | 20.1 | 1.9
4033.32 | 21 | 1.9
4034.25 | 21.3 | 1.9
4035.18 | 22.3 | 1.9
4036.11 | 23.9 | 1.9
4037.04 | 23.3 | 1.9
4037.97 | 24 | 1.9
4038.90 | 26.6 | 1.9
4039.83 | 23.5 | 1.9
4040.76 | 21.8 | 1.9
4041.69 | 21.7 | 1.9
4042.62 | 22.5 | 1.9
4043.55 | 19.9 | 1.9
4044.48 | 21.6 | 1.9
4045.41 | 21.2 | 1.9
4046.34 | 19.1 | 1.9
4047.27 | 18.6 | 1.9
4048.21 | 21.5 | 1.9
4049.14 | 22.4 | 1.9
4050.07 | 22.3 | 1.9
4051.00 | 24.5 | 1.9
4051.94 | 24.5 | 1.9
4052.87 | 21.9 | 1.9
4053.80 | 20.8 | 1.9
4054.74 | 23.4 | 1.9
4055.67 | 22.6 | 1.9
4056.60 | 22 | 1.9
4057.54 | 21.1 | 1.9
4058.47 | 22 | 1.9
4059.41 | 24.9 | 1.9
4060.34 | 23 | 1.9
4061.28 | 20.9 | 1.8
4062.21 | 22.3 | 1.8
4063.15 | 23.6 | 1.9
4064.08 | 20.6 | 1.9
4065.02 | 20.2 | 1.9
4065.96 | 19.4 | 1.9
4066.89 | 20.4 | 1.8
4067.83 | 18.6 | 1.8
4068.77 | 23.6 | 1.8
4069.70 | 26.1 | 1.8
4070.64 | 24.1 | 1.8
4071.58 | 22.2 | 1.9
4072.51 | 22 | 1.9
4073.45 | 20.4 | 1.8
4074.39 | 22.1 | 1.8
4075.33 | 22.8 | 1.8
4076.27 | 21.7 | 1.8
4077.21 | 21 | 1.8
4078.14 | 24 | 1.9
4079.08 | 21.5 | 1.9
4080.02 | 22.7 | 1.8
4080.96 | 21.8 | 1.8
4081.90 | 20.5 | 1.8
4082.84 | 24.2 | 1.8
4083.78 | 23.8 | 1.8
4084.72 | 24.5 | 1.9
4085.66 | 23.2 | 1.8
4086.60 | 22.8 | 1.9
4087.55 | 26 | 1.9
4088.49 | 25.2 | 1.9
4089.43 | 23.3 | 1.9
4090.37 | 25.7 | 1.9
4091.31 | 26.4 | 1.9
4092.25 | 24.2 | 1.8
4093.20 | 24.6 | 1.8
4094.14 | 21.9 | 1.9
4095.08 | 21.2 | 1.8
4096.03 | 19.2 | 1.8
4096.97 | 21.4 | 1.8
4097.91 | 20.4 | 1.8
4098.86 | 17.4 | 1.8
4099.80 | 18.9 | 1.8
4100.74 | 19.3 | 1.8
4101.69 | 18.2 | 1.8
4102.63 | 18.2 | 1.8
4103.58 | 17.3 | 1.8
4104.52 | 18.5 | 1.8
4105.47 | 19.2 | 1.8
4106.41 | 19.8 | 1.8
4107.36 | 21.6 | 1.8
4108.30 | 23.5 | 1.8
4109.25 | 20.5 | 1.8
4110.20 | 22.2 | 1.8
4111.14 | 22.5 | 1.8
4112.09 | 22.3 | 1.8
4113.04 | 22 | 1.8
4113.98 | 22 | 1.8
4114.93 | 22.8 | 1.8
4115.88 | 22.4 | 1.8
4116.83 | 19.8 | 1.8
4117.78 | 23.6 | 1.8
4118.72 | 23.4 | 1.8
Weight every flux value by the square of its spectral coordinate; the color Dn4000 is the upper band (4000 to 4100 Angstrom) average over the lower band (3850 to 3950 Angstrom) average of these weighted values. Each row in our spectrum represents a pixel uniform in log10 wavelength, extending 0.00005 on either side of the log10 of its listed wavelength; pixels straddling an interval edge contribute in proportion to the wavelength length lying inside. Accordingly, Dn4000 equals 1.69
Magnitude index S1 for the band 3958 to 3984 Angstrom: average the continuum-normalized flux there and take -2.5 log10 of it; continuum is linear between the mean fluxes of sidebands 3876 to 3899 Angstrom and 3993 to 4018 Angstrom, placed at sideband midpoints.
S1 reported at 0.42 mag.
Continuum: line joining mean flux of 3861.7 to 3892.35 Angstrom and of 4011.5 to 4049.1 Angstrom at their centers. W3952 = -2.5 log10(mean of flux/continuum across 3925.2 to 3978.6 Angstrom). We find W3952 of 0.38 mag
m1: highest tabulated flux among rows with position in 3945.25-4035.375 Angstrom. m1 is 25.2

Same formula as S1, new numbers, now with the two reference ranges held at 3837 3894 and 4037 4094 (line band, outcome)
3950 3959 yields 0.02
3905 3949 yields 0.18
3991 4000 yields -0.09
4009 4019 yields -0.11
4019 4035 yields -0.07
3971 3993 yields 0.08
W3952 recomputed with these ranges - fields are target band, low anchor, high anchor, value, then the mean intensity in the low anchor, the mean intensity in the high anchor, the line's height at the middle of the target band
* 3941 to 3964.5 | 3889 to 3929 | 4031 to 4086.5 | 0.153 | 16.1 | 22.1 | 17.8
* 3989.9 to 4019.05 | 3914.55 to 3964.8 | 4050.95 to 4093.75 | -0.187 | 13.8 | 22.7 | 18.2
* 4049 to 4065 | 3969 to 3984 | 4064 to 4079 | -0.087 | 14.6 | 21.8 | 20.7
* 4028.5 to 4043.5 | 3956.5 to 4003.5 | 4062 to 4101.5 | -0.136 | 16.5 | 22.2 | 19.7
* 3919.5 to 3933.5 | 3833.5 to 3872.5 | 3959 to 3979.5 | -0.041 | 12.9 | 11.8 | 12.2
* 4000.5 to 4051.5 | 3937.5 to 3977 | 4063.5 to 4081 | -0.199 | 13.4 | 21.9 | 18.5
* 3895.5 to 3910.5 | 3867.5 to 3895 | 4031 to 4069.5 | -0.127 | 13.8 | 21.9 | 14.8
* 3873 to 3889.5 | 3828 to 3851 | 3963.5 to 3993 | -0.060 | 11.3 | 15.3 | 12.5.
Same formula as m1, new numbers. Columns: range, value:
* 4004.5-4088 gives 26.6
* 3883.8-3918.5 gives 20.8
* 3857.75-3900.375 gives 19.1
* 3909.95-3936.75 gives 19.6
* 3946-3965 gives 17.9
